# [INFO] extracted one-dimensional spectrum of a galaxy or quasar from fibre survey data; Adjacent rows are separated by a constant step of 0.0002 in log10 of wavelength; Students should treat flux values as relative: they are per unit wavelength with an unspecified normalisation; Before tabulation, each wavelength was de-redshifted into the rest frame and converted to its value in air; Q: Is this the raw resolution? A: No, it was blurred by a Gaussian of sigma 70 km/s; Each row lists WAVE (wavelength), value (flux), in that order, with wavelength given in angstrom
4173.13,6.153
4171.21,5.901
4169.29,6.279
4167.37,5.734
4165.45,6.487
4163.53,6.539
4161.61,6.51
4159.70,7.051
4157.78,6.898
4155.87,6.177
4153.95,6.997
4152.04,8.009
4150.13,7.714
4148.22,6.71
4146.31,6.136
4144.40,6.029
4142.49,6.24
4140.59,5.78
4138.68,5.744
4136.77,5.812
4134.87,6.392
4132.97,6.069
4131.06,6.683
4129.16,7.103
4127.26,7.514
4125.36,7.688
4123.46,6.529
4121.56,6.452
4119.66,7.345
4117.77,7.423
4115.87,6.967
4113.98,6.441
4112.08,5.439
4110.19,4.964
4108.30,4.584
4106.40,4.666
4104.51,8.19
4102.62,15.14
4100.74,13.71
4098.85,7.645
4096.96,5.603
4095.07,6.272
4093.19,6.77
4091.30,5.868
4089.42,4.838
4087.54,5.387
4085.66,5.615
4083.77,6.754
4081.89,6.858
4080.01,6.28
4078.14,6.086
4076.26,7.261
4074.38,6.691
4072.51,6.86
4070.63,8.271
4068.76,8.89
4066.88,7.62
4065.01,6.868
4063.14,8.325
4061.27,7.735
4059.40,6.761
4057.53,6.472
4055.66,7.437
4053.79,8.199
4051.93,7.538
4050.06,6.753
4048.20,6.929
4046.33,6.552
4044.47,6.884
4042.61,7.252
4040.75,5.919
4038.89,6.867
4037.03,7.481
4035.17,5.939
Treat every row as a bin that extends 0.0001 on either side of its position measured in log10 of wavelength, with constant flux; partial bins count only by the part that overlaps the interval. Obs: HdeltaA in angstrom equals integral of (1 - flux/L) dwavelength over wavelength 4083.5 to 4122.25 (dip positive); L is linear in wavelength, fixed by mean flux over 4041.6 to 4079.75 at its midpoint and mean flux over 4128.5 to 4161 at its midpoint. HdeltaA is -0.4 angstrom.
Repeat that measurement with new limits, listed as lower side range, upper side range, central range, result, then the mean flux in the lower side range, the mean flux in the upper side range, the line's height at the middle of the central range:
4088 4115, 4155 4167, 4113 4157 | 0.8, 7.12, 6.57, 6.81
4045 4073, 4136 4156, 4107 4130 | 0.9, 7.41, 6.5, 6.79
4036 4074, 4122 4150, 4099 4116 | -2.6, 7.27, 6.5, 6.77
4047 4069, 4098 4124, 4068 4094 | 3.1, 7.4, 7.55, 7.47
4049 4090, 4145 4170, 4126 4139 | 0.5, 6.99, 6.7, 6.79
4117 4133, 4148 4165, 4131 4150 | 2.1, 7.02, 6.95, 6.99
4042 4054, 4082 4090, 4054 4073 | -2.9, 7.1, 5.81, 6.57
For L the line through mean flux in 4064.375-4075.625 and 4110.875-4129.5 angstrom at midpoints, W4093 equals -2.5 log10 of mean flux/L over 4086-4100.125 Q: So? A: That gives 0.16 mag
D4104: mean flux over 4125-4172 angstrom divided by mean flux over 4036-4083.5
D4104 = 0.9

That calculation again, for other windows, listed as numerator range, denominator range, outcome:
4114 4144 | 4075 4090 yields 1.07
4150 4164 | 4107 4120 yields 1.15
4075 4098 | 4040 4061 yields 0.88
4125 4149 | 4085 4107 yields 0.85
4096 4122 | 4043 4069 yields 1.02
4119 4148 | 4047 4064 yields 0.89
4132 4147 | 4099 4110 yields 0.68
